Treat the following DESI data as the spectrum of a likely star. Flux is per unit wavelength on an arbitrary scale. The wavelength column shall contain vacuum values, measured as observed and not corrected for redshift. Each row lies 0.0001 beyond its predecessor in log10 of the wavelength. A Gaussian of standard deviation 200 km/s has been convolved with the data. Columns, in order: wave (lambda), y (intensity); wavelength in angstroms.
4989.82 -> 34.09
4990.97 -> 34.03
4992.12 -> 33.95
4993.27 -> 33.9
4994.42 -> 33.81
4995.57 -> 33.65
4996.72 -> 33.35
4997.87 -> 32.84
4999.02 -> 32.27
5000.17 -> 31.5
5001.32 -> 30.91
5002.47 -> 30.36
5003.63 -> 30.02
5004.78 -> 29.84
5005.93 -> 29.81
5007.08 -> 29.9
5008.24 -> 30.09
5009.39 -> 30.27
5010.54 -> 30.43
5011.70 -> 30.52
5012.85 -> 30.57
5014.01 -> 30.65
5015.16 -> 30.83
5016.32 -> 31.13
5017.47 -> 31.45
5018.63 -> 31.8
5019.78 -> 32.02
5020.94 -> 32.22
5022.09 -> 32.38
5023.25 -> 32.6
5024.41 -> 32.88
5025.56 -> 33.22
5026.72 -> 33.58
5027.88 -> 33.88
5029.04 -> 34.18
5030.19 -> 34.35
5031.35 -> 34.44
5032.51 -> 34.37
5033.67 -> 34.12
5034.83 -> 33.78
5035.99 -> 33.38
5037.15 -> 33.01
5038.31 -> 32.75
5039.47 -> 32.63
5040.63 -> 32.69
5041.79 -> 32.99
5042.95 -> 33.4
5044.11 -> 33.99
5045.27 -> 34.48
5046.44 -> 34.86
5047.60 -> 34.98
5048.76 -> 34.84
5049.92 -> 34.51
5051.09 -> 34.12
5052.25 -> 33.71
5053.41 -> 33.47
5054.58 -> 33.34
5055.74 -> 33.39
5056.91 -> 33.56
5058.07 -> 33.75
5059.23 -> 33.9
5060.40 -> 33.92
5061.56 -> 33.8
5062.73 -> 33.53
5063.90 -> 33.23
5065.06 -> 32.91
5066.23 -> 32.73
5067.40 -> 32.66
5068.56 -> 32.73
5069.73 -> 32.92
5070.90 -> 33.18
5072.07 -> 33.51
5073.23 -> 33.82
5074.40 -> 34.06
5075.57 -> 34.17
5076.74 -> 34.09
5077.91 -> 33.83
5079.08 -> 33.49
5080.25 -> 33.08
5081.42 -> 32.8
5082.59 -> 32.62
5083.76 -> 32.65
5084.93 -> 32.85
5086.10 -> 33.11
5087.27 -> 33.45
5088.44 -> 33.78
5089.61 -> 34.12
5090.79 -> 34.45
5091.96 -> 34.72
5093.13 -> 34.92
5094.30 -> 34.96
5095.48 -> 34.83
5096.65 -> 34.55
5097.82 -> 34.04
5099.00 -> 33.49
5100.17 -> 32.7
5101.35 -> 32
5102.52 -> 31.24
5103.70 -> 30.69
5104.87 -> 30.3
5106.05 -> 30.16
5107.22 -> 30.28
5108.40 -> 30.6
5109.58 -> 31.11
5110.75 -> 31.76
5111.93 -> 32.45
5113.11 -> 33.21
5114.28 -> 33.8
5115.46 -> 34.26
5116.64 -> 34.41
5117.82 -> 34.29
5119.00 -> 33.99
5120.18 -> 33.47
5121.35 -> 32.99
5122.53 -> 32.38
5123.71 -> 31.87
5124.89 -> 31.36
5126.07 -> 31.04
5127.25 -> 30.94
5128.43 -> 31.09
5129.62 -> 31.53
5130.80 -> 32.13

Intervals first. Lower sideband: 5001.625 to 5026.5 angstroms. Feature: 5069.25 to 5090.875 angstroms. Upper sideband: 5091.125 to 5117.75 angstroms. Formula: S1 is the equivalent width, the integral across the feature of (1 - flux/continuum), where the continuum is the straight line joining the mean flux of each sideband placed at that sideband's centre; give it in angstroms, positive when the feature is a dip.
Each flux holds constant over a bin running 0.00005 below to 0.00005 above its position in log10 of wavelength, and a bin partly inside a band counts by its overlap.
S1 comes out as -0.7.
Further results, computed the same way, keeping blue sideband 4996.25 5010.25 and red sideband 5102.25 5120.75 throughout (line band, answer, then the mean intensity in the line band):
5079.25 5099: -1.1 angstroms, 33.8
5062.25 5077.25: -0.8 angstroms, 33.3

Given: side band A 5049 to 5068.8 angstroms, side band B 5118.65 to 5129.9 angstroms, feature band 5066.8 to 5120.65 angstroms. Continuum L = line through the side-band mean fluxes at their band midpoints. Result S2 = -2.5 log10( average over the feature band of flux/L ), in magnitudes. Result -0.01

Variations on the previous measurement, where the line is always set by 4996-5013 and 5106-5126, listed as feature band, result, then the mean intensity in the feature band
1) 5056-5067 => -0.06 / 33.4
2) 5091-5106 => -0.03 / 33.1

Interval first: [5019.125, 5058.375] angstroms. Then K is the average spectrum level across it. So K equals 33.6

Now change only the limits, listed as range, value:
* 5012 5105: 33.3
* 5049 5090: 33.5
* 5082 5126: 32.9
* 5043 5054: 34.3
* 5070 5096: 33.7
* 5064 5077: 33.3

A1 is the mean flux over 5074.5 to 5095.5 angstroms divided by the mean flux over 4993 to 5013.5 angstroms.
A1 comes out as 1.08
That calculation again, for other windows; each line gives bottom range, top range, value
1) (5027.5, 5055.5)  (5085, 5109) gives 0.97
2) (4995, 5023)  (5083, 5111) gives 1.05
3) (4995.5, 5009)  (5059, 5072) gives 1.07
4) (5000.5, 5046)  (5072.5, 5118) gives 1.03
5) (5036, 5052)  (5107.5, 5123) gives 0.98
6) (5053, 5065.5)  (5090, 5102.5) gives 1.01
